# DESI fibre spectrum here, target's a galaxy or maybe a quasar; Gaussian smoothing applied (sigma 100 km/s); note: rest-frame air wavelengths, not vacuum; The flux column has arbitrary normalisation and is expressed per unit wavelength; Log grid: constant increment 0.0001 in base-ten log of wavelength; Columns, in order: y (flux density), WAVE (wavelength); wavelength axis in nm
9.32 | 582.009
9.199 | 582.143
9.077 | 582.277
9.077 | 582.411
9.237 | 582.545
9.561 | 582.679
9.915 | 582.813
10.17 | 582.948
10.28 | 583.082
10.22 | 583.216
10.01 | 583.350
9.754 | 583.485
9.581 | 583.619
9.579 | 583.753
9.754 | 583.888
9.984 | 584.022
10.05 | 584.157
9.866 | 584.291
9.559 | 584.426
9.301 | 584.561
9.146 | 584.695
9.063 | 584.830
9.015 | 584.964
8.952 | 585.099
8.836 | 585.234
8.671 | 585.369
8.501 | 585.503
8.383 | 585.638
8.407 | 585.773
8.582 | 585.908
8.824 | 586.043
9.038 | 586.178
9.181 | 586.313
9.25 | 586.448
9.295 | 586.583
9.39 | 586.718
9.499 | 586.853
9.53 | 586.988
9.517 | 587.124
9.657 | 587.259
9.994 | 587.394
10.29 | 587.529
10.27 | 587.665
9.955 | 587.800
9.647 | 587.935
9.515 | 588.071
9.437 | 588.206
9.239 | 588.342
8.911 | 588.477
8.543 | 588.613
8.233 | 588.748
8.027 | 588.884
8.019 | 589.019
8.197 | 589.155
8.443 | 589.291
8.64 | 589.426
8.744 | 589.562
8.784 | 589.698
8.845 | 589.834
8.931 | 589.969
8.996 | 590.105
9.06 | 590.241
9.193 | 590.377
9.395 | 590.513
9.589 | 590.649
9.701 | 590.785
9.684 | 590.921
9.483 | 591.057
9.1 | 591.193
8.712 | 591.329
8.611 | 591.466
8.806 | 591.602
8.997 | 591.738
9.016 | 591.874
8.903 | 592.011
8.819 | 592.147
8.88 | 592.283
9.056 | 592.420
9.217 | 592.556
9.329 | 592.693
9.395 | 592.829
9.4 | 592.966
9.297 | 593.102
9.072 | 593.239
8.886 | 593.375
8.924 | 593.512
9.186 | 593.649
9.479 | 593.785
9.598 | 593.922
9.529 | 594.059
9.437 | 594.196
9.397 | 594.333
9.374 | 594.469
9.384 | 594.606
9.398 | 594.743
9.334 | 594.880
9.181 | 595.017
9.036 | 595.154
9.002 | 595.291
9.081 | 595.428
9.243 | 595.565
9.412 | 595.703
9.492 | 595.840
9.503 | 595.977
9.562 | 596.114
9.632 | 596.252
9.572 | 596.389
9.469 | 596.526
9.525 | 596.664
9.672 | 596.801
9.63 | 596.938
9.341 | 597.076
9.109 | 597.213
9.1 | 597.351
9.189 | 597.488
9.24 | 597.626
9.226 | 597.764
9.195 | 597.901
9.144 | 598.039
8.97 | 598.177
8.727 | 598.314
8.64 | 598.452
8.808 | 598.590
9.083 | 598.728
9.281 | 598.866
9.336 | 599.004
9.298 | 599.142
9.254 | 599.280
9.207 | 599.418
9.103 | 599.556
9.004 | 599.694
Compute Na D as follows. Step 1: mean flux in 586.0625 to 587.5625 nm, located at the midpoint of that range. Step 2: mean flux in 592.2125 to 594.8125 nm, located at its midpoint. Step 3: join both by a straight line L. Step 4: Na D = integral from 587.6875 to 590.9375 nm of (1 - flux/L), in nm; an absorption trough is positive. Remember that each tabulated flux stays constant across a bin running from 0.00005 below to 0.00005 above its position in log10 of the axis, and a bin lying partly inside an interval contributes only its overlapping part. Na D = 0.14 nm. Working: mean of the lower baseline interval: 9.47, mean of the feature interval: 9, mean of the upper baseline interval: 9.28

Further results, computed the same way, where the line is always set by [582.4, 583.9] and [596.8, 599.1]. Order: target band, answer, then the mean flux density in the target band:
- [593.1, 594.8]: 0.00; 9.3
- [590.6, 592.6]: 0.07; 9.1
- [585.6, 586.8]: 0.09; 8.95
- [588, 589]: 0.08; 8.81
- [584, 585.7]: 0.10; 9.16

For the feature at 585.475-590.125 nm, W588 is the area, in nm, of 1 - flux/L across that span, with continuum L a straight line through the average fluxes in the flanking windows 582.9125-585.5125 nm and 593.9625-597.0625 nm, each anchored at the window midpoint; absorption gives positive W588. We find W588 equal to 0.21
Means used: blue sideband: 9.53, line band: 9.05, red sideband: 9.4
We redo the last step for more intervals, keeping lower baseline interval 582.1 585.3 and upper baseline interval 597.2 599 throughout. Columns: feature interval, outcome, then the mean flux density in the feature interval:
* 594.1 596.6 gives -0.06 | 9.36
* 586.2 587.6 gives -0.02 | 9.54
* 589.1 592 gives 0.10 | 9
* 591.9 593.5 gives 0.02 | 9.1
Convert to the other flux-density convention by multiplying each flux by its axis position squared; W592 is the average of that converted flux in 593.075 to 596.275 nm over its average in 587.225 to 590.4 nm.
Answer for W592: 1.05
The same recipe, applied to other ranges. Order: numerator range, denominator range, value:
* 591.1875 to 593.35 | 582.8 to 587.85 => 0.98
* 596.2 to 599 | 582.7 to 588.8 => 1.02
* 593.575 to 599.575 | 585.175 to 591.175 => 1.05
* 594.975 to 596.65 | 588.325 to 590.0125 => 1.12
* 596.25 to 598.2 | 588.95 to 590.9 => 1.07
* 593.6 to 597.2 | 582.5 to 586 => 1.04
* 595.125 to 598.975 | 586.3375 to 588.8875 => 1.01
